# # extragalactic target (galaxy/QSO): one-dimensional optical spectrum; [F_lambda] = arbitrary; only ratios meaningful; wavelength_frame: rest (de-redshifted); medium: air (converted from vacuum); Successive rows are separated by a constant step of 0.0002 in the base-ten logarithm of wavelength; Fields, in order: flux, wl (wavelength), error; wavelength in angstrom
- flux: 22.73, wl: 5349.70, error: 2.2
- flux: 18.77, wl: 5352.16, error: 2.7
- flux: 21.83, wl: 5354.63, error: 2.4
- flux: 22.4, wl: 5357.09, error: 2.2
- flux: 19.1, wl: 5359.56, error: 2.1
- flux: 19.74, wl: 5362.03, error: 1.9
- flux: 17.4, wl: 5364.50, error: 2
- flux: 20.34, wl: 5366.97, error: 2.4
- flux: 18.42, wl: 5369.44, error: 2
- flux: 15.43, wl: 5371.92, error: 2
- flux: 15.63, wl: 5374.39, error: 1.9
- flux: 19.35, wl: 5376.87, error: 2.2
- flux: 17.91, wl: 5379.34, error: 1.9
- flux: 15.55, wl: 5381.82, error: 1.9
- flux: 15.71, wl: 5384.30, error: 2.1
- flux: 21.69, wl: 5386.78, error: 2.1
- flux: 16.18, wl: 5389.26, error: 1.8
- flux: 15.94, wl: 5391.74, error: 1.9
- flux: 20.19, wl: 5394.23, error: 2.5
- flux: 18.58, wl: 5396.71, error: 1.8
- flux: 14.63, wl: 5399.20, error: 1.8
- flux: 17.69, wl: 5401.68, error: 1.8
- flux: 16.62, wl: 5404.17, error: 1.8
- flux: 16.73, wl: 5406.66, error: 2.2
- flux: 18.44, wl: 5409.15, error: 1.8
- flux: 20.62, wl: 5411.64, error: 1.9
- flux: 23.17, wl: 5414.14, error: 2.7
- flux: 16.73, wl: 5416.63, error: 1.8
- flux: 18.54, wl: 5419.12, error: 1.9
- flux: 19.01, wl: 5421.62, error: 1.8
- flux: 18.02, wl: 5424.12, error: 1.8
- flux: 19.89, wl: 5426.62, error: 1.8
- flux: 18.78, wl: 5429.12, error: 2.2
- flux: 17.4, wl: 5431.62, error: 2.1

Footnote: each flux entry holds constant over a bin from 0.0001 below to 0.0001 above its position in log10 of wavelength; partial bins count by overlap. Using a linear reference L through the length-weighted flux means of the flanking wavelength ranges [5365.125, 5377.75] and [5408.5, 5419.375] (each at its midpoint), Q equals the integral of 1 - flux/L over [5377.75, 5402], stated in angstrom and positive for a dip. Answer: 1.5 angstrom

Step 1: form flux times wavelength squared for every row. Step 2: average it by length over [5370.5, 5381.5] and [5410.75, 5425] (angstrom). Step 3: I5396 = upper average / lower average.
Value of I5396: 1.16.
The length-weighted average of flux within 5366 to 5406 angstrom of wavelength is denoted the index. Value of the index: 17.5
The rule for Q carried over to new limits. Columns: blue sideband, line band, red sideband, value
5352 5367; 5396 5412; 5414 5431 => 1.5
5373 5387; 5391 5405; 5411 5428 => 0.7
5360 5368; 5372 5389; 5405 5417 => 1.6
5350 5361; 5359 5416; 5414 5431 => 5.1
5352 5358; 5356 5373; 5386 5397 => 1.3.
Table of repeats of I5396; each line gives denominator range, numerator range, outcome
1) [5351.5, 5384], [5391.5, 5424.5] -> 1.00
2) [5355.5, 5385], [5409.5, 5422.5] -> 1.09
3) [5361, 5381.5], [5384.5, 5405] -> 0.99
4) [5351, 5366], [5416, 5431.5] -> 0.95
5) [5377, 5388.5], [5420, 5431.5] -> 1.07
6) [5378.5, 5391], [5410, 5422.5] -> 1.14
